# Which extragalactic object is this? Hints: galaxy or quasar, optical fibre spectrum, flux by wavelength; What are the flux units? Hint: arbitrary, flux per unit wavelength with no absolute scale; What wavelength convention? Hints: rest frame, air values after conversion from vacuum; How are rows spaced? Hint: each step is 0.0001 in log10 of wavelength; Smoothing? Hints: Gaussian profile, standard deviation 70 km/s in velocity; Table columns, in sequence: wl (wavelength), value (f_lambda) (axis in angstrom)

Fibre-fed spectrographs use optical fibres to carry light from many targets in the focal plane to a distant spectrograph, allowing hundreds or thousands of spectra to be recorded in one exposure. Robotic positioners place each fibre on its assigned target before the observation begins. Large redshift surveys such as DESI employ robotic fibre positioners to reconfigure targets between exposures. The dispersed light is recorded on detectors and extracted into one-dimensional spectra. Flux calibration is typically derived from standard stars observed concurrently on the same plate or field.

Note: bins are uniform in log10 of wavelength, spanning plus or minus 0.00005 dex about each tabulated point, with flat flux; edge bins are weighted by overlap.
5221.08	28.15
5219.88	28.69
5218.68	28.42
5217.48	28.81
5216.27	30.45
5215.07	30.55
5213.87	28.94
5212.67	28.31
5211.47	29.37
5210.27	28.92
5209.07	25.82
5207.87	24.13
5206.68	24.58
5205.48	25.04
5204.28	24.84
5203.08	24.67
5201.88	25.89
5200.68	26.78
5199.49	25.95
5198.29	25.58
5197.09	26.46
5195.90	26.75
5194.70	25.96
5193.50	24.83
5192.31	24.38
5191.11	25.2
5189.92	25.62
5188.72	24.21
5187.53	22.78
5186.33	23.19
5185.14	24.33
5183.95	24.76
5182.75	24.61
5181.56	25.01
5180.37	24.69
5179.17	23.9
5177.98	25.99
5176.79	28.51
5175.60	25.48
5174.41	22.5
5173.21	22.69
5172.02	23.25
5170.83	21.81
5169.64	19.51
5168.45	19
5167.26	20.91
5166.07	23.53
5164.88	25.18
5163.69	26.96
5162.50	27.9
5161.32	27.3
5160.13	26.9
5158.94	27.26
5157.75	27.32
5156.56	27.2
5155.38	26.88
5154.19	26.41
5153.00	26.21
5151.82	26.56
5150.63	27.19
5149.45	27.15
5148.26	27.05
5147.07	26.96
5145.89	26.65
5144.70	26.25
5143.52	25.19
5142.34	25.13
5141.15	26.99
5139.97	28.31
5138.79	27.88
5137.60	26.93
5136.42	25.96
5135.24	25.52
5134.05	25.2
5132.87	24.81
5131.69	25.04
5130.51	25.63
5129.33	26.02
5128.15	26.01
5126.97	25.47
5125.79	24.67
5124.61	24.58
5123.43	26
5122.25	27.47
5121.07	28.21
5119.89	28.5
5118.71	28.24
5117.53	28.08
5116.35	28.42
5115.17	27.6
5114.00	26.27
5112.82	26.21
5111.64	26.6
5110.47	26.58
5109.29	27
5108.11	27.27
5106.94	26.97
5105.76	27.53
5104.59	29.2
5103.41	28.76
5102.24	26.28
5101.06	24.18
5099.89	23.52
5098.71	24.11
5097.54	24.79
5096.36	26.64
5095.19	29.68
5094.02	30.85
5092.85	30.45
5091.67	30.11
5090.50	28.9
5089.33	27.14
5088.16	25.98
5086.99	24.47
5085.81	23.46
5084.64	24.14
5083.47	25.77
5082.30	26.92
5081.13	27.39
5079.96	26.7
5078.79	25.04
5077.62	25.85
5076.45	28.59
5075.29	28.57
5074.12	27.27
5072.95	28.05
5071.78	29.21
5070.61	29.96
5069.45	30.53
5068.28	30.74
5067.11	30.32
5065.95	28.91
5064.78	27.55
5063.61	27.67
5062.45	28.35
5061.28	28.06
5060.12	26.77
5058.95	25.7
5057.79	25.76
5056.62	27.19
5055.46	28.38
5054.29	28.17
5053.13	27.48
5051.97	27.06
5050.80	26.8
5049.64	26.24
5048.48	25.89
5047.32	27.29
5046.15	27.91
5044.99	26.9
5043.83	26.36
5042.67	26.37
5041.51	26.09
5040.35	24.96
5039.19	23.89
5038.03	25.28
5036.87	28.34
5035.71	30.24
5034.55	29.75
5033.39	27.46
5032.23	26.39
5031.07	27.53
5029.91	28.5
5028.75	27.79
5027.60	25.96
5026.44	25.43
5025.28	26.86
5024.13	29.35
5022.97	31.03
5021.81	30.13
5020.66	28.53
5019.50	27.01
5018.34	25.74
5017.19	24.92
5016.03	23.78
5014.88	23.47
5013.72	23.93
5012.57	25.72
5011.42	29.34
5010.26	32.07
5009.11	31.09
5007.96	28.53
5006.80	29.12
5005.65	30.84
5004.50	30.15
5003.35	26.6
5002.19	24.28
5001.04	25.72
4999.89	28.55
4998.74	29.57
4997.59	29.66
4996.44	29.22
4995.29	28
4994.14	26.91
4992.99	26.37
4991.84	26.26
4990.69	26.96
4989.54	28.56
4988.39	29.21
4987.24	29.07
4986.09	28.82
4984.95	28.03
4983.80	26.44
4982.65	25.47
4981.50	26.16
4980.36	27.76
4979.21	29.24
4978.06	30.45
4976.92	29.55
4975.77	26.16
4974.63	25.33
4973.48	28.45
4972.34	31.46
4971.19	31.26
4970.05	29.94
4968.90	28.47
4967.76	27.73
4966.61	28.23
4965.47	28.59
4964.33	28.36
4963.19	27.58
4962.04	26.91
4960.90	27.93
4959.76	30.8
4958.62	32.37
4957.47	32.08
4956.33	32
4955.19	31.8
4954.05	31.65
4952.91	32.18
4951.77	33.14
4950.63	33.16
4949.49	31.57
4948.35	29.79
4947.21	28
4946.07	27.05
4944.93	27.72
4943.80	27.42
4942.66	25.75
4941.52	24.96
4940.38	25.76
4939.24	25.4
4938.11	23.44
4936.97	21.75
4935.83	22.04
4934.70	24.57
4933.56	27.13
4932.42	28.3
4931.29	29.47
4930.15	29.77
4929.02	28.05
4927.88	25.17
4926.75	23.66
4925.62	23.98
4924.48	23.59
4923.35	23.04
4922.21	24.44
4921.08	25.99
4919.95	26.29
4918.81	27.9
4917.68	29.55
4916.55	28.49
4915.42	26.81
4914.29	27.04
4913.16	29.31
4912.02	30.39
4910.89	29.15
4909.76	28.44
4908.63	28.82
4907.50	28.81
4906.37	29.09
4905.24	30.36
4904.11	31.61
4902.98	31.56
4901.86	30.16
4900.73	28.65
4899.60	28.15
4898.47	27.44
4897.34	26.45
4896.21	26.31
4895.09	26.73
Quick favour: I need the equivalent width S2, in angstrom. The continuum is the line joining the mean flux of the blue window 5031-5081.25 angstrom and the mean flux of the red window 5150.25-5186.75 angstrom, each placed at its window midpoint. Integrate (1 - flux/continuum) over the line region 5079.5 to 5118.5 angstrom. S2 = -0.6 angstrom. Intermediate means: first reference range 27.5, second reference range 24.9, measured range 26.9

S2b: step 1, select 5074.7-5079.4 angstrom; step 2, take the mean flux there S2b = 27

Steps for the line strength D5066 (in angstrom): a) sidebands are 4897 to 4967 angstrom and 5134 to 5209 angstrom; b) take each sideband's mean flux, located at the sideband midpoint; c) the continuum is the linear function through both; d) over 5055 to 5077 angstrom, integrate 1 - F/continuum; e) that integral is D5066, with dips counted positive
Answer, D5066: -1.4 angstrom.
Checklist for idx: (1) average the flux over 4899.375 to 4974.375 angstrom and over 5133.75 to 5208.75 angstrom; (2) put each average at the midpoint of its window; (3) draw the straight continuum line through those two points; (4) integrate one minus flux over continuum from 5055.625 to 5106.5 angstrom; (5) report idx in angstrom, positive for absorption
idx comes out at -1.8 angstrom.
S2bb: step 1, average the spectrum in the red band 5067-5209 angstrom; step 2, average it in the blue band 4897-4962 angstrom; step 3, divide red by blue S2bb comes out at 0.93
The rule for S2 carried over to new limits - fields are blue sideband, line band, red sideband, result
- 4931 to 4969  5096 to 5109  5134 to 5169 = 0.2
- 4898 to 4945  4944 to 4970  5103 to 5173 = -2.8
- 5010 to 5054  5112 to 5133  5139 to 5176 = -0.5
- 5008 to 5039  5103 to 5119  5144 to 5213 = -0.7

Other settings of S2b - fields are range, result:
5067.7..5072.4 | 30.1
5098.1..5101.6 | 24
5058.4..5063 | 27.2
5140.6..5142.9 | 26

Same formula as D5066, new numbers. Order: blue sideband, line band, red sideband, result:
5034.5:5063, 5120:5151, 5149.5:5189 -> -0.98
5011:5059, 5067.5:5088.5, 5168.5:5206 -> -0.72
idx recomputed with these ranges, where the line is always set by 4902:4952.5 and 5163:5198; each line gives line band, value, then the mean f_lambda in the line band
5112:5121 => -0.92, 27.6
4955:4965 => -1.04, 29.9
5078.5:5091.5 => -0.35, 26.1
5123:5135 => -0.22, 25.3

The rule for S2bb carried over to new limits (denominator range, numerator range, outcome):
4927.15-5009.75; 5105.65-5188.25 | 0.91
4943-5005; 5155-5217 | 0.88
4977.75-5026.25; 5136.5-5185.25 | 0.92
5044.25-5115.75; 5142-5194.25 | 0.92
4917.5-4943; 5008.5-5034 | 1.07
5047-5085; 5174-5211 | 0.92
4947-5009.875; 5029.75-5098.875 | 0.95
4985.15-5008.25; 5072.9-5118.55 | 0.96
